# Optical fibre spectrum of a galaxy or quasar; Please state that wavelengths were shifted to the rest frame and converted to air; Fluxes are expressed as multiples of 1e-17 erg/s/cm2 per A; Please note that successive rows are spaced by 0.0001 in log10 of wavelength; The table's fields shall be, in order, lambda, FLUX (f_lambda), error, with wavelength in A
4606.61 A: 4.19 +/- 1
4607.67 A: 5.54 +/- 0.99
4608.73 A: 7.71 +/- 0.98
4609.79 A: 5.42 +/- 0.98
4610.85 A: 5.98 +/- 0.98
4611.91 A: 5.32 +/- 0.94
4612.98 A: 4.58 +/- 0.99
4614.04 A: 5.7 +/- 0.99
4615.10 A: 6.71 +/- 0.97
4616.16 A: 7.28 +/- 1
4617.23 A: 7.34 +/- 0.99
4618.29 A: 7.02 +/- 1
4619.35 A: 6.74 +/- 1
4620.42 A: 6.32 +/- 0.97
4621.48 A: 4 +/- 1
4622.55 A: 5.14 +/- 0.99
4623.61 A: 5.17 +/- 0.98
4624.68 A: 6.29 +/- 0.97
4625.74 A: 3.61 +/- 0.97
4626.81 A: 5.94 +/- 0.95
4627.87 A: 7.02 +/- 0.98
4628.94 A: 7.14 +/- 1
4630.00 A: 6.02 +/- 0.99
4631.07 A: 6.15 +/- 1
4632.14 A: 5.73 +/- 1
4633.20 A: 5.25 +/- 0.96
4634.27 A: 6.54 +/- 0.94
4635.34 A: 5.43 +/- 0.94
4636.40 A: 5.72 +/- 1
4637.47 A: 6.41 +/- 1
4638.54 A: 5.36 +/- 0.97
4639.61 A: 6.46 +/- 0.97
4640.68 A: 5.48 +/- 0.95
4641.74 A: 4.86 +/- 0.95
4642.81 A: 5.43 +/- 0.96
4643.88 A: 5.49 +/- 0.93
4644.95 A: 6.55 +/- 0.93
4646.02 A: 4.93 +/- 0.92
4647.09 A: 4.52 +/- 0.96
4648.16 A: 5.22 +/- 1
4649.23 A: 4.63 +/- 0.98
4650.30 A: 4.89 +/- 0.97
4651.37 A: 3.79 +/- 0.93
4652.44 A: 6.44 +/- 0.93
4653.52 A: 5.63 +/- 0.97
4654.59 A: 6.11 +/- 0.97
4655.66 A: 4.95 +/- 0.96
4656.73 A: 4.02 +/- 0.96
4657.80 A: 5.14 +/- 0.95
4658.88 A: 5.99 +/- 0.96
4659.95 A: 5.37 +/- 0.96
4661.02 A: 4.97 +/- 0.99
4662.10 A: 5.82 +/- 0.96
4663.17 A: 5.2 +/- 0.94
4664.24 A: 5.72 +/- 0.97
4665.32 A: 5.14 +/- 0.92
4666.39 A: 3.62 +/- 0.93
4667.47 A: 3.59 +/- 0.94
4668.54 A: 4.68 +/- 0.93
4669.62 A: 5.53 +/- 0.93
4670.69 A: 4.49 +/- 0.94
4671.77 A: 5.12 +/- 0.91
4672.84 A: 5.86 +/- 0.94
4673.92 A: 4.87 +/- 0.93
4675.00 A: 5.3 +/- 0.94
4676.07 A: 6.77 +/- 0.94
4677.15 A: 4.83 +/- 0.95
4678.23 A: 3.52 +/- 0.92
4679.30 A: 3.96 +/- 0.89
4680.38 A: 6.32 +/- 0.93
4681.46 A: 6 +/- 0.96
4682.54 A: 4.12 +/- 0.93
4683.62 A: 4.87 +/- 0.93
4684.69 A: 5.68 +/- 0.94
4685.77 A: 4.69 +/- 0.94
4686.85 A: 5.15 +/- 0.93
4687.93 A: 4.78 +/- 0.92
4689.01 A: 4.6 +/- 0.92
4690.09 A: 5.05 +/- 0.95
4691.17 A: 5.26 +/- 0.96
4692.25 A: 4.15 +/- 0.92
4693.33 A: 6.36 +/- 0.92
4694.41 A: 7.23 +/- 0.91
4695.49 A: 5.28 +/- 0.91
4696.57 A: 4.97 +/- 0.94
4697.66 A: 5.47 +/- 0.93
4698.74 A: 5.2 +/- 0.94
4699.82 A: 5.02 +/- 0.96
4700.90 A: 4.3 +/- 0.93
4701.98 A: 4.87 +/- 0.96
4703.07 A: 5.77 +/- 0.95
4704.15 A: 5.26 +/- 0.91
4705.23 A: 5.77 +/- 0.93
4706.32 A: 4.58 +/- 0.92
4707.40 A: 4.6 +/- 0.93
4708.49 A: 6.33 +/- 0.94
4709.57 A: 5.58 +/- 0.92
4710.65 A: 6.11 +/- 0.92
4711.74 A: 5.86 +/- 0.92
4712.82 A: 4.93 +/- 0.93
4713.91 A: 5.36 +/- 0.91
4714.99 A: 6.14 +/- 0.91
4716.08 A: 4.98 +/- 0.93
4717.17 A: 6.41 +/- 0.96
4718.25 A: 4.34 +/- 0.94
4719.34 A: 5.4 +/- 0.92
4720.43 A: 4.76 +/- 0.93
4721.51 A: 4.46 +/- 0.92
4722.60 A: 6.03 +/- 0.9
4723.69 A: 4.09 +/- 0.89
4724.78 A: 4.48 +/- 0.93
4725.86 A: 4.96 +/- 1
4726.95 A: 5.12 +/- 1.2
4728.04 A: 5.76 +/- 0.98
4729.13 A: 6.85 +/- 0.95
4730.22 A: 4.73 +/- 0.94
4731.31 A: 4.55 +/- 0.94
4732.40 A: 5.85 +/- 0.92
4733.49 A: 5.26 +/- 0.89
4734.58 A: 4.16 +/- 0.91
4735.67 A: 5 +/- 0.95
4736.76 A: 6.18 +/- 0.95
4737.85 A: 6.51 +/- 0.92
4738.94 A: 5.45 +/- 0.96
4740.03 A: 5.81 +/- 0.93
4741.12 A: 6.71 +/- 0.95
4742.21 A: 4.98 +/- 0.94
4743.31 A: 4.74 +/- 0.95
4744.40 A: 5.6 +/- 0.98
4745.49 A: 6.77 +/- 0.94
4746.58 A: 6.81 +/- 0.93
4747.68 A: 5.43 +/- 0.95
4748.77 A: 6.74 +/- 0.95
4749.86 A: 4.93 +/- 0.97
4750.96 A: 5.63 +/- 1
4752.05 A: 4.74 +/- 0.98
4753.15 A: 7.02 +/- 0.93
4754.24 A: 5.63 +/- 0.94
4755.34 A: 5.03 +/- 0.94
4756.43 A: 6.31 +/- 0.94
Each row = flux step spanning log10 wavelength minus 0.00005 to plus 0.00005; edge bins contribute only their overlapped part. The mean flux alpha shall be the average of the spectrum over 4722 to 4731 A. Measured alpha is 5.23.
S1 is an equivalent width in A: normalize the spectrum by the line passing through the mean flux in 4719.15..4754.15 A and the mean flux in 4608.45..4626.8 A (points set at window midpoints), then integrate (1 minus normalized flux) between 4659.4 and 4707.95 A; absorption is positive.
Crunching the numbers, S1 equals 4.8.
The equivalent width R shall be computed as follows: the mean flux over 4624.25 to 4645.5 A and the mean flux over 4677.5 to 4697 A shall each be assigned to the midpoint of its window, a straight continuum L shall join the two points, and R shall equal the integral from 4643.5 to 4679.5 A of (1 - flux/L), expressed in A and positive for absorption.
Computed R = 2.5 A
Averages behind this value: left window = 5.84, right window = 5.11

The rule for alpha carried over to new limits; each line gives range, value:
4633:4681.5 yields 5.25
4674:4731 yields 5.23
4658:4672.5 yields 5.03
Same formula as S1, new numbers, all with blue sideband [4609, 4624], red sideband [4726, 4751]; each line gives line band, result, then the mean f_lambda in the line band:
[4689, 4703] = 1.2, 5.25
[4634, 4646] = 0.3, 5.74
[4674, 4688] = 1.7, 5.08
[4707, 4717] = 0.2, 5.59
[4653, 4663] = 0.9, 5.33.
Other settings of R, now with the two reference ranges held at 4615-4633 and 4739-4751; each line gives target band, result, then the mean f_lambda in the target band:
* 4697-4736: 4.3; 5.23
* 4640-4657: 2.3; 5.21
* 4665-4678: 2.2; 4.95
